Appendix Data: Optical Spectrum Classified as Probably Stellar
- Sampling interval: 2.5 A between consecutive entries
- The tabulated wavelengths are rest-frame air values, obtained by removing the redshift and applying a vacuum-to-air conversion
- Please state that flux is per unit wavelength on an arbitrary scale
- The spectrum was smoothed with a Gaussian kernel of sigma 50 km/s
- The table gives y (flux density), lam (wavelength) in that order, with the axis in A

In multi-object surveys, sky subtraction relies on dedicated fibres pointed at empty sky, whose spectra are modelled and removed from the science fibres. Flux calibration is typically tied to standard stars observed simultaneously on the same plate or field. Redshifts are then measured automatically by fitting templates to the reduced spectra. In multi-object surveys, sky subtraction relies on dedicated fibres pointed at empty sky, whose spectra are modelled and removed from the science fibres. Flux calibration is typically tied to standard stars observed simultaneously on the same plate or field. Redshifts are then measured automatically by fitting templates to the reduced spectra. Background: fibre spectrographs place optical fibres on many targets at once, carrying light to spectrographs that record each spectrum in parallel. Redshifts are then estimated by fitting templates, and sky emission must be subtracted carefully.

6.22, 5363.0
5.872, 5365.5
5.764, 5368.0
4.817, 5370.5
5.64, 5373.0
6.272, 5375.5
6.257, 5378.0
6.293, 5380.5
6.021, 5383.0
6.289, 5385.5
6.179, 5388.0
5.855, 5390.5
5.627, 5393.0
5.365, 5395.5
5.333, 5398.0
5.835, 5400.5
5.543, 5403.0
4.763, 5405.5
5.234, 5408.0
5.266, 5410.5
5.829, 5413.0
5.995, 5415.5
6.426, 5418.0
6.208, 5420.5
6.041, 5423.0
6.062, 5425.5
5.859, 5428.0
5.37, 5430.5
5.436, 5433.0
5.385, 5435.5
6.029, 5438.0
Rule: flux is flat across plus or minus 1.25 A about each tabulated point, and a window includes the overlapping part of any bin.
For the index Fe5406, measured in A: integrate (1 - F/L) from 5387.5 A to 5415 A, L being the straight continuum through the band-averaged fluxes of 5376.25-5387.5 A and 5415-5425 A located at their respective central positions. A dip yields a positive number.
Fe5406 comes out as 3.0 A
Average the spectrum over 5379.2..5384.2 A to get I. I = 6.16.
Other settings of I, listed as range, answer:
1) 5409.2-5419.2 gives 5.87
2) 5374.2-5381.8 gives 6.27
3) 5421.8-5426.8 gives 6.05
